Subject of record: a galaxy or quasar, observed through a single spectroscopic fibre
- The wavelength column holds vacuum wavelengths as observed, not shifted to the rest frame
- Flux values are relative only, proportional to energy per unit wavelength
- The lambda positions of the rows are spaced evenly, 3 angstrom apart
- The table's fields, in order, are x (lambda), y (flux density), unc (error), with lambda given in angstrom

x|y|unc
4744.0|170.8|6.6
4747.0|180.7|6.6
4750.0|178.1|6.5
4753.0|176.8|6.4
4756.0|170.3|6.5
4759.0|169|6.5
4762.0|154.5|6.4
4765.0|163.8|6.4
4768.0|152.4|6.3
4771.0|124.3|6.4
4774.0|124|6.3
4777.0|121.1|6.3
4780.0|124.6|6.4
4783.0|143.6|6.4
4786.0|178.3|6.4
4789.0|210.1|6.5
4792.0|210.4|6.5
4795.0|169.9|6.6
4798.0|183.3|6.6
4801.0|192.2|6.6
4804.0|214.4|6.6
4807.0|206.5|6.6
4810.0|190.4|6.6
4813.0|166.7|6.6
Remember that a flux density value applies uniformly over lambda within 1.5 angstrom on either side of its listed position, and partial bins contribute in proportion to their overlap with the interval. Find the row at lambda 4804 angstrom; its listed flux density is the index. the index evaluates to 214.4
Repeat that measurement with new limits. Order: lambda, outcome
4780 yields 124.6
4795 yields 169.9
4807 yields 206.5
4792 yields 210.4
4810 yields 190.4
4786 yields 178.3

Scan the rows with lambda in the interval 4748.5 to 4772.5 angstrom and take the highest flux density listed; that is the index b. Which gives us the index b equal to 178.1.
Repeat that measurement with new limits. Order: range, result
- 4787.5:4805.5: 214.4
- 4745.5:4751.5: 180.7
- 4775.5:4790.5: 210.1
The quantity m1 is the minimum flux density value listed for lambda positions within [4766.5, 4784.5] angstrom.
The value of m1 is 121.1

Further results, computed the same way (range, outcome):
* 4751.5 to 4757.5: 170.3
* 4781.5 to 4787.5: 143.6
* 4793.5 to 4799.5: 169.9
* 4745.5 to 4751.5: 178.1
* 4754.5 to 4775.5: 124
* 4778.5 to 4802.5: 124.6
